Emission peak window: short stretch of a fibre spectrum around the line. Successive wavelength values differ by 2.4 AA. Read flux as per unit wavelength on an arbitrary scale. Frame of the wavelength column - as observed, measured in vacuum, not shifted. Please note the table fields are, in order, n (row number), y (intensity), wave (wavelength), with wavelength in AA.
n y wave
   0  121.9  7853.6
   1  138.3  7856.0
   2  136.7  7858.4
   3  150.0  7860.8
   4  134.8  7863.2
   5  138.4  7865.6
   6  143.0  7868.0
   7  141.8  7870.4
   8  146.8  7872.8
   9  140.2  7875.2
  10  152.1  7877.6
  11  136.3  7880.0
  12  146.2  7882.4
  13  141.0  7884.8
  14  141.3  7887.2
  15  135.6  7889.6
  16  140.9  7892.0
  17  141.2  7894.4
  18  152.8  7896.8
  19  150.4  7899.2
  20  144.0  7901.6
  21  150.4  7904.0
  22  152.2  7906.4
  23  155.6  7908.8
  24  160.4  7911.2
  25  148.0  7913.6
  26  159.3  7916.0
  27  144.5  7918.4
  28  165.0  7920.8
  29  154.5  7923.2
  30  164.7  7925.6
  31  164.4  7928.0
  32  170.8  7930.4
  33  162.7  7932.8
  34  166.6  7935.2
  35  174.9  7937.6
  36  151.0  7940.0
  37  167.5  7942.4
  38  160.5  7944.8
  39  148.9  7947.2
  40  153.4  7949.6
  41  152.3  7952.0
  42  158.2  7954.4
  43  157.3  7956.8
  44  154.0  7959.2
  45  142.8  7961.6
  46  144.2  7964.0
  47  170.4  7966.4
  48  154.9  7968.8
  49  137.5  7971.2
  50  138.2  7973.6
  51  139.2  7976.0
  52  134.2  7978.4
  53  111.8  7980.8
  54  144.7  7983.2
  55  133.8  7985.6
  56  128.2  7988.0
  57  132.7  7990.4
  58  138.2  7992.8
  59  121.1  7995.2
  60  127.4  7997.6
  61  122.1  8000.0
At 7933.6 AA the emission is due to Mg II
